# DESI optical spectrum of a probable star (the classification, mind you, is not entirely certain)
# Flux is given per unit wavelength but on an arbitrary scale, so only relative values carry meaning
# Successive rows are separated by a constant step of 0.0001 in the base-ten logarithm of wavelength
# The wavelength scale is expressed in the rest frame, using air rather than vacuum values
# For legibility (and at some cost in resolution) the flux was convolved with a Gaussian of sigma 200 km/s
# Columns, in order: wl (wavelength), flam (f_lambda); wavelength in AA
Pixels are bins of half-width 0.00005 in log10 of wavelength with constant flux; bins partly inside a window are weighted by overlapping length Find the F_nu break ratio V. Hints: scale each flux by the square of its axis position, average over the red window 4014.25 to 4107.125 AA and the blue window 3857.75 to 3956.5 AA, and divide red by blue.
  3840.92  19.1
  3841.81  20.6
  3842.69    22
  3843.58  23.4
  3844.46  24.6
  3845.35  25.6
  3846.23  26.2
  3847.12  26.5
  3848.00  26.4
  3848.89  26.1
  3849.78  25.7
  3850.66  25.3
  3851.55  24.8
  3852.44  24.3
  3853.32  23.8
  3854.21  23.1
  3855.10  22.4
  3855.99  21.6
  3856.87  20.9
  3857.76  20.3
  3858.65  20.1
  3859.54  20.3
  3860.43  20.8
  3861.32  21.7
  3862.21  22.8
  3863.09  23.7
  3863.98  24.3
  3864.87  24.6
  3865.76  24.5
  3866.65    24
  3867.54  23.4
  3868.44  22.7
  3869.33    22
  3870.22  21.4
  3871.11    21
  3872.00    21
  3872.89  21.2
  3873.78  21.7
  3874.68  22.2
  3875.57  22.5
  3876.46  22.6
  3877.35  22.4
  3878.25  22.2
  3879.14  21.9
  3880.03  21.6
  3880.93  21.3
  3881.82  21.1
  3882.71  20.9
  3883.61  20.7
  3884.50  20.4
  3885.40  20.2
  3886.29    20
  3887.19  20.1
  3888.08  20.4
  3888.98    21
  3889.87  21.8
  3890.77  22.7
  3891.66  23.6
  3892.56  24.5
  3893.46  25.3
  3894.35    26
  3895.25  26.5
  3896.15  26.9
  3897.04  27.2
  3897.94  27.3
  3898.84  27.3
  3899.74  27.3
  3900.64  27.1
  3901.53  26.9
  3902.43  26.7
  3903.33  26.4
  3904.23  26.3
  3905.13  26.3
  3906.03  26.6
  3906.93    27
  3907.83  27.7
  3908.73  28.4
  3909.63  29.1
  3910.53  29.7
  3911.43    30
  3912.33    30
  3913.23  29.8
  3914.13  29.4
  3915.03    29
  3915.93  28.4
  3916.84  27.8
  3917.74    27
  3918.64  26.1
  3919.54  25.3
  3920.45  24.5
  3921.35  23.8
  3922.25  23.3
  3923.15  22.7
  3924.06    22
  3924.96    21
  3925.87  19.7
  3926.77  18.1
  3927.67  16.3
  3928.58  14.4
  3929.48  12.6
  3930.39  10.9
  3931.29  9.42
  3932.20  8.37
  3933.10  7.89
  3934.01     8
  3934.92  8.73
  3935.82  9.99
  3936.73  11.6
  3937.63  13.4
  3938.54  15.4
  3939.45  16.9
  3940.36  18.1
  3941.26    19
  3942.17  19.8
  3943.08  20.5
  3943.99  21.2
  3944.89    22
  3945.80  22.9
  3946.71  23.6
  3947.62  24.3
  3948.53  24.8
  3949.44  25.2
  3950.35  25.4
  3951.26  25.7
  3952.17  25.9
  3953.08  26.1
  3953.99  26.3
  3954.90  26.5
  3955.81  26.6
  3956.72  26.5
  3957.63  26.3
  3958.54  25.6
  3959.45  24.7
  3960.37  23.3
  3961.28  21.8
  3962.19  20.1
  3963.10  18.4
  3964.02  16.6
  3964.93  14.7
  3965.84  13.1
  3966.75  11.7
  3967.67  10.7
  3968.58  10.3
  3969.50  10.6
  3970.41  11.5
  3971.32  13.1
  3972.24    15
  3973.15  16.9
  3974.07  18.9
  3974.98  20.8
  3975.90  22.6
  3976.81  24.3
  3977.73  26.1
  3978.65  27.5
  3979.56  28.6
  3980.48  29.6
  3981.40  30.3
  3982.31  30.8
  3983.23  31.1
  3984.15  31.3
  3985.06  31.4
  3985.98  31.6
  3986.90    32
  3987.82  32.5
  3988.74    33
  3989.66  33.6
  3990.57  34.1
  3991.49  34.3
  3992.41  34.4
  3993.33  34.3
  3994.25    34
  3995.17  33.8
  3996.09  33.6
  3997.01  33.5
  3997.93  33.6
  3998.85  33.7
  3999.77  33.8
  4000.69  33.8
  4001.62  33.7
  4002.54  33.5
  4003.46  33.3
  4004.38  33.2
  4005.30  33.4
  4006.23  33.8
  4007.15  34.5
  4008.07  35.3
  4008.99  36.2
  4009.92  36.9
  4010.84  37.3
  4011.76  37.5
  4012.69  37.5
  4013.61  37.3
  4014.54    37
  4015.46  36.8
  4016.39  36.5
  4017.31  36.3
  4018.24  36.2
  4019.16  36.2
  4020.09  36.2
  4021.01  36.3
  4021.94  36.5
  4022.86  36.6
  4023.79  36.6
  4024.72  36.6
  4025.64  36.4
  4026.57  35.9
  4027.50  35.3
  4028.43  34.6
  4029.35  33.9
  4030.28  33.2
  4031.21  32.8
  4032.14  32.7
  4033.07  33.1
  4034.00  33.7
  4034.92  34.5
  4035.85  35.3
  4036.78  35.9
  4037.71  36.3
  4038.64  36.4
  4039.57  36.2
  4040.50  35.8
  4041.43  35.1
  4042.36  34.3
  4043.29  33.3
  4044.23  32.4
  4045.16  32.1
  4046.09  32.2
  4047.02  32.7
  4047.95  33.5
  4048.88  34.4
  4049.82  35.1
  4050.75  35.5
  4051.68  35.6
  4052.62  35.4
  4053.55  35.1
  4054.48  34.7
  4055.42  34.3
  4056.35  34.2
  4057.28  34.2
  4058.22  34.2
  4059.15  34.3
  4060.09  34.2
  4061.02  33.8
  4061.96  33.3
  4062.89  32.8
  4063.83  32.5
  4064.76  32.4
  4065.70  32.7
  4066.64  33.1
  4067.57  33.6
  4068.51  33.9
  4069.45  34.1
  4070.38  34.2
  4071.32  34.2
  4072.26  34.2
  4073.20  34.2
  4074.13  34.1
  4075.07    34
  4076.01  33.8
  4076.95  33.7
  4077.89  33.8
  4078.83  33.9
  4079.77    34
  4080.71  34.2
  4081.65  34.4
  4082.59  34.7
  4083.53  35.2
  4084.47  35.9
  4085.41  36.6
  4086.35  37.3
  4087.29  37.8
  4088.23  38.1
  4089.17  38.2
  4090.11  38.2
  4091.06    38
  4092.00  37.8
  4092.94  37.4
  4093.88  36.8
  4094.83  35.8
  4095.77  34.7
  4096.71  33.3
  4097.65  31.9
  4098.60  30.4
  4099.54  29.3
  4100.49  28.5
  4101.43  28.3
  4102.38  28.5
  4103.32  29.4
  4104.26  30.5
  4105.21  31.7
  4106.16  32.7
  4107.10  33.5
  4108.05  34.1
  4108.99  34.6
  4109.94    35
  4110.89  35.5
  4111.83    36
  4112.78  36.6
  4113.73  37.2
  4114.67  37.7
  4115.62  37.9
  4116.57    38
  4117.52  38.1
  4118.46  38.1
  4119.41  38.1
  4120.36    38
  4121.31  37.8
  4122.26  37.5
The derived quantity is 1.66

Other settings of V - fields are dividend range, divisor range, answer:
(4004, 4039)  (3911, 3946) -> 1.90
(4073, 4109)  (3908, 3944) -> 1.83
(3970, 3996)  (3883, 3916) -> 1.13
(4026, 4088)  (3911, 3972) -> 1.82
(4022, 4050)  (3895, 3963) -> 1.61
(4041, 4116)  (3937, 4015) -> 1.35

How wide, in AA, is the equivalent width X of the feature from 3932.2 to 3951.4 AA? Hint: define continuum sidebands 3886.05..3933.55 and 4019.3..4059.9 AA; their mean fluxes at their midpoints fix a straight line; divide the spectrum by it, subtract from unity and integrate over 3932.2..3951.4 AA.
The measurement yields 6.2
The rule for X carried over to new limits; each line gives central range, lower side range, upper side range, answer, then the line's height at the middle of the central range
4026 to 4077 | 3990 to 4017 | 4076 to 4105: 0.52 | 34.5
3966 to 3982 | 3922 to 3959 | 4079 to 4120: 2.42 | 22.6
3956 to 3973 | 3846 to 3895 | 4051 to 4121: 6.23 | 27.8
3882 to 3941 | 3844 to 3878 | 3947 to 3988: 2.45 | 23.1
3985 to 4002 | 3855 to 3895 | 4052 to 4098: -2.21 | 29.6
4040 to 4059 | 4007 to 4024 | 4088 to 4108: 0.57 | 35.3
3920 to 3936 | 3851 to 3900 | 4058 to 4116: 6.12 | 25.6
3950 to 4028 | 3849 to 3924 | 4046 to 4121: 1.57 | 29.6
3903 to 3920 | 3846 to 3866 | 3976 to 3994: -0.79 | 26.7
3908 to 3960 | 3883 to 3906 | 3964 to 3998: 6.58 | 24.9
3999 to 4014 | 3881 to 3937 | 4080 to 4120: -3.21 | 28.8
